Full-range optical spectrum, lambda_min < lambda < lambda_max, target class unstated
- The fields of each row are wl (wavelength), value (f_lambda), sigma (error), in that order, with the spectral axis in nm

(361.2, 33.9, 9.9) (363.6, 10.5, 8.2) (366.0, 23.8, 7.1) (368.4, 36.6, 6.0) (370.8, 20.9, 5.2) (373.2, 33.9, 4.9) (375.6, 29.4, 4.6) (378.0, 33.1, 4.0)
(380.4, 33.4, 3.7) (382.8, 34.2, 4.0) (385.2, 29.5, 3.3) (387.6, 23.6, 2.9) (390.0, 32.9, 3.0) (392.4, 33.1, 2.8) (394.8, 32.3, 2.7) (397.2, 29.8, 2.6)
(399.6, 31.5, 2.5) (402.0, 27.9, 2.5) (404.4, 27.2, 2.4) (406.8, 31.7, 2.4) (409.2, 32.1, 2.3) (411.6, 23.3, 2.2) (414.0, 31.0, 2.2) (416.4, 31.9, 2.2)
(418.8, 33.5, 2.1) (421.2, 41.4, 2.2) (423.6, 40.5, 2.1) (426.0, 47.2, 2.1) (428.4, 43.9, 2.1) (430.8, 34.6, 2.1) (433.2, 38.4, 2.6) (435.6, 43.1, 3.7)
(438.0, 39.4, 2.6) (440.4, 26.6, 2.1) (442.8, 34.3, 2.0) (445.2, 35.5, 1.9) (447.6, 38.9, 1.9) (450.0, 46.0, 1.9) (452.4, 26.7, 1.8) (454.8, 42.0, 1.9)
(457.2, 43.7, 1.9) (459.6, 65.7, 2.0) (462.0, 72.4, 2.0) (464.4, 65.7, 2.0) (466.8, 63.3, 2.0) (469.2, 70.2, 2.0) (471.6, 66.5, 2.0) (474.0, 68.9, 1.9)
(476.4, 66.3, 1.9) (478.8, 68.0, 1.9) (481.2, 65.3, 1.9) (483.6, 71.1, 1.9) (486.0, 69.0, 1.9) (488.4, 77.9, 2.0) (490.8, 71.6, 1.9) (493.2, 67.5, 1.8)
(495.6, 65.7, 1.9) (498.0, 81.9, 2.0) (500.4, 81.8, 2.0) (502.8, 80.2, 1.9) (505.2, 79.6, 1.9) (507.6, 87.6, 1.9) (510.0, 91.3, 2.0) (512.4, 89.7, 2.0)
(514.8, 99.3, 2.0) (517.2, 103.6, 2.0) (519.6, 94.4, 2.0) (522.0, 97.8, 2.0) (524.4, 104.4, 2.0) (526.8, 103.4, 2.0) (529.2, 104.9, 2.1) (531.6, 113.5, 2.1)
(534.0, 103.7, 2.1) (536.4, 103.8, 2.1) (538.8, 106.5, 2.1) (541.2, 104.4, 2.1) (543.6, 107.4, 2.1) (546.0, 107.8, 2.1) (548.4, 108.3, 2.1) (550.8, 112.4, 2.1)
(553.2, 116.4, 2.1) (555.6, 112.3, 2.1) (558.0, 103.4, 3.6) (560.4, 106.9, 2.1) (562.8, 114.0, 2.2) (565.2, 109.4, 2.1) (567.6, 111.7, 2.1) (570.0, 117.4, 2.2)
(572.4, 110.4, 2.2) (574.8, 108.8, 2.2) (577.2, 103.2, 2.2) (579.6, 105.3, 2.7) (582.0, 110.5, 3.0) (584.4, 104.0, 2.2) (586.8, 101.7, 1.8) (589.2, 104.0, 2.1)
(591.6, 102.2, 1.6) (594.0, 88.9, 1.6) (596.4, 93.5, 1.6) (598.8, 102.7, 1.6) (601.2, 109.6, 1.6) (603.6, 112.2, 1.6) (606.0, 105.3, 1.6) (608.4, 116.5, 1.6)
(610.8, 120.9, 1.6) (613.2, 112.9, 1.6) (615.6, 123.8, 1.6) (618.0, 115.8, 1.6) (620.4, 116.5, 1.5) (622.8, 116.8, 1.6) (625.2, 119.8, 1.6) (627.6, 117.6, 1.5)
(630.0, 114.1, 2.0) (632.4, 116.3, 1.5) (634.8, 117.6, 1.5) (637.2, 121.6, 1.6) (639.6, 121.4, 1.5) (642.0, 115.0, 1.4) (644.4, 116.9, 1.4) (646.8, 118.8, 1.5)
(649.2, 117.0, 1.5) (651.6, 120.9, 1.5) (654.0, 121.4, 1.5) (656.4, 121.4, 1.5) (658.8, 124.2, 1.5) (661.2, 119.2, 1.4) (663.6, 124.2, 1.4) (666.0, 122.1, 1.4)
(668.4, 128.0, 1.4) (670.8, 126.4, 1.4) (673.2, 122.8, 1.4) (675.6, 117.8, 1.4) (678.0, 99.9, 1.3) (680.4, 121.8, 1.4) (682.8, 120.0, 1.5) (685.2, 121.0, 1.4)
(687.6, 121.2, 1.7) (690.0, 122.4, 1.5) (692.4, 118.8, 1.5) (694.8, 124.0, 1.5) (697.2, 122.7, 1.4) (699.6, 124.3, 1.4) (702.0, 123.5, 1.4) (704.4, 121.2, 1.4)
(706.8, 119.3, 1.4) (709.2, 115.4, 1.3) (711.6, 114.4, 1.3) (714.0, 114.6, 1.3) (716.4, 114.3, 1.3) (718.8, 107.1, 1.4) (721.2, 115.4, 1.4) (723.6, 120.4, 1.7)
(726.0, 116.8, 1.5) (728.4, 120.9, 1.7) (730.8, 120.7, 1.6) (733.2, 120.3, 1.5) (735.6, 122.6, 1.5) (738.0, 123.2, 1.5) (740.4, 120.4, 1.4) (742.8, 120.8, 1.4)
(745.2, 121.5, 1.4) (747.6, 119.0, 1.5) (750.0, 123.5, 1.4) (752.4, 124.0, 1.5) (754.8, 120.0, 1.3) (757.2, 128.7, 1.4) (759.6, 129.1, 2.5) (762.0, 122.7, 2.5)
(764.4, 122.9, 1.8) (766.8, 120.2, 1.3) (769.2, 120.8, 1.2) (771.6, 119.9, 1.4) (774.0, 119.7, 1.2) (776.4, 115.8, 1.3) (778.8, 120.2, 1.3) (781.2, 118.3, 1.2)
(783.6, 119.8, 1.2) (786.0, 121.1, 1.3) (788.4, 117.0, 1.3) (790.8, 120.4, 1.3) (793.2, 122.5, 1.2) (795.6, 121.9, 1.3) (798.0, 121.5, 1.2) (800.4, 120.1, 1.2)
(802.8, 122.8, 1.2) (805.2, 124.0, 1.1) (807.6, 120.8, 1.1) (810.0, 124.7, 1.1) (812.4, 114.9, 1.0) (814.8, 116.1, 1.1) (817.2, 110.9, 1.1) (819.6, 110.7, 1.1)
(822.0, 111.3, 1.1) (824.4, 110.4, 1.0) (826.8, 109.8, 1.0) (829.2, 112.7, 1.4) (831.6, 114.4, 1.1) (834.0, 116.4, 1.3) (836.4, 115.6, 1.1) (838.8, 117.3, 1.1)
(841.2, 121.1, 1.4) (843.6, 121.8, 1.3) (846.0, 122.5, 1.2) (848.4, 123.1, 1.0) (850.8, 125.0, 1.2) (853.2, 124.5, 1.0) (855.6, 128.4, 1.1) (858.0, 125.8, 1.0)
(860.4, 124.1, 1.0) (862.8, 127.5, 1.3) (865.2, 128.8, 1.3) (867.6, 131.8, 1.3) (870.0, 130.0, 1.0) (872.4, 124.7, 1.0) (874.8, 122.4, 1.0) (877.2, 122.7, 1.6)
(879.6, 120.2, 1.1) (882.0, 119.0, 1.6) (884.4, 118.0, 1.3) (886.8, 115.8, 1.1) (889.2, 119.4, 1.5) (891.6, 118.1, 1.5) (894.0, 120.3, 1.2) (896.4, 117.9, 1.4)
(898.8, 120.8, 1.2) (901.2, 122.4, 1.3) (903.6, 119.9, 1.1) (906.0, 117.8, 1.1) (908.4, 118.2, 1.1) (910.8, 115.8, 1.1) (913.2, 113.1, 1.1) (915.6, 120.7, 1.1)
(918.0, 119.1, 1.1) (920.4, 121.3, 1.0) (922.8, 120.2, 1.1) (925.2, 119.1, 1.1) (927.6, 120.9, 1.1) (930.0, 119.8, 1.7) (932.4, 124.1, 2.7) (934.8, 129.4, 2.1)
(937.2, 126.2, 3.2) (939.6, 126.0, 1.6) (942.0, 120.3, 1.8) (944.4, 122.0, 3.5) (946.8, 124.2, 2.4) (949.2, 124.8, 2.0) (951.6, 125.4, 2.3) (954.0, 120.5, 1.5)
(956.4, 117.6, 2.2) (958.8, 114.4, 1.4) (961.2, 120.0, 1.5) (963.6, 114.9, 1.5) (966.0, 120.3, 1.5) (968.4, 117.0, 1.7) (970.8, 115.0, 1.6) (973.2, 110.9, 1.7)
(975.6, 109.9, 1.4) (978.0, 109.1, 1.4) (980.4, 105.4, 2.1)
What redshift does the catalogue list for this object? 0.15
